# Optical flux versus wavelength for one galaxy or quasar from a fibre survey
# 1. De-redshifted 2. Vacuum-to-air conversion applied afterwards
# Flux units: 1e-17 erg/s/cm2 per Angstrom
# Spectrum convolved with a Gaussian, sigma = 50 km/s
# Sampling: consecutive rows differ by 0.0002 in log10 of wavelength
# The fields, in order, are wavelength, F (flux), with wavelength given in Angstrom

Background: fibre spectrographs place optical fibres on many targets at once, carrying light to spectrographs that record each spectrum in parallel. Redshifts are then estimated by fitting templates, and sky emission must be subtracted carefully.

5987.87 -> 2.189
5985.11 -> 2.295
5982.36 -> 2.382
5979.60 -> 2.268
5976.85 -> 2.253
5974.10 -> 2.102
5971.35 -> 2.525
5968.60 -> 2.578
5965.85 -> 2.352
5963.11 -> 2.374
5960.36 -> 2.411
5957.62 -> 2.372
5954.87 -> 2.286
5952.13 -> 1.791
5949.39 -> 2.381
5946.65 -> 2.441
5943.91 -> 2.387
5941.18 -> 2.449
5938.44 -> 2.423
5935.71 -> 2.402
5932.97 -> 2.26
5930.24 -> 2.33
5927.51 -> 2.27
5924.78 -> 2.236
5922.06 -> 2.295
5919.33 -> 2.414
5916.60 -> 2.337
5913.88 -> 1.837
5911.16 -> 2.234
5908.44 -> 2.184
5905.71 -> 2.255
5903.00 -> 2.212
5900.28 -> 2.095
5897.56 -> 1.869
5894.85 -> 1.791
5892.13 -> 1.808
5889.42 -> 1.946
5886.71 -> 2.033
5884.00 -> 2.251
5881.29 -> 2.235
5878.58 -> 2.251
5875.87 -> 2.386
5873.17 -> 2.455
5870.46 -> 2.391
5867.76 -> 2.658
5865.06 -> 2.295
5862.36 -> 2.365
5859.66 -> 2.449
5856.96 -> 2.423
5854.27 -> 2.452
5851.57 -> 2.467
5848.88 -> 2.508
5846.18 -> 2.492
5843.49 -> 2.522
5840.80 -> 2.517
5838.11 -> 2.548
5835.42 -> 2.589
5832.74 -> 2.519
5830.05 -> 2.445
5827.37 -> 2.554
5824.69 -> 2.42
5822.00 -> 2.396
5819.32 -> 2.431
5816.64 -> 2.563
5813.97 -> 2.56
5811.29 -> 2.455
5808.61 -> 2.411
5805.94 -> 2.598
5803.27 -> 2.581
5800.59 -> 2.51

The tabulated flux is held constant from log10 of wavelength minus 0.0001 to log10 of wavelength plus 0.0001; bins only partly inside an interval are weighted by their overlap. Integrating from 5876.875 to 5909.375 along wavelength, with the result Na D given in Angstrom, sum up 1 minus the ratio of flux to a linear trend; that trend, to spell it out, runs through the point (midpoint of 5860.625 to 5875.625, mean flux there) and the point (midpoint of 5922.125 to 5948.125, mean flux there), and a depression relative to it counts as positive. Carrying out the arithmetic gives 4.36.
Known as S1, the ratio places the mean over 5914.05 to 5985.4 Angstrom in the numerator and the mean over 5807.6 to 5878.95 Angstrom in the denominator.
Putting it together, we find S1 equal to 0.94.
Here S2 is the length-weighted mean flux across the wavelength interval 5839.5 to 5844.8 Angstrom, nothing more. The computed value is 2.52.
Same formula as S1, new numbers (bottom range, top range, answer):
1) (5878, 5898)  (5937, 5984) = 1.16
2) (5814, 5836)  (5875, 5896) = 0.84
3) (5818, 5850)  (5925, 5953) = 0.93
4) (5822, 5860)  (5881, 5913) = 0.83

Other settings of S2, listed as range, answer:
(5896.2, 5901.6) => 1.98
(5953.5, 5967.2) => 2.36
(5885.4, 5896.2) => 1.89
